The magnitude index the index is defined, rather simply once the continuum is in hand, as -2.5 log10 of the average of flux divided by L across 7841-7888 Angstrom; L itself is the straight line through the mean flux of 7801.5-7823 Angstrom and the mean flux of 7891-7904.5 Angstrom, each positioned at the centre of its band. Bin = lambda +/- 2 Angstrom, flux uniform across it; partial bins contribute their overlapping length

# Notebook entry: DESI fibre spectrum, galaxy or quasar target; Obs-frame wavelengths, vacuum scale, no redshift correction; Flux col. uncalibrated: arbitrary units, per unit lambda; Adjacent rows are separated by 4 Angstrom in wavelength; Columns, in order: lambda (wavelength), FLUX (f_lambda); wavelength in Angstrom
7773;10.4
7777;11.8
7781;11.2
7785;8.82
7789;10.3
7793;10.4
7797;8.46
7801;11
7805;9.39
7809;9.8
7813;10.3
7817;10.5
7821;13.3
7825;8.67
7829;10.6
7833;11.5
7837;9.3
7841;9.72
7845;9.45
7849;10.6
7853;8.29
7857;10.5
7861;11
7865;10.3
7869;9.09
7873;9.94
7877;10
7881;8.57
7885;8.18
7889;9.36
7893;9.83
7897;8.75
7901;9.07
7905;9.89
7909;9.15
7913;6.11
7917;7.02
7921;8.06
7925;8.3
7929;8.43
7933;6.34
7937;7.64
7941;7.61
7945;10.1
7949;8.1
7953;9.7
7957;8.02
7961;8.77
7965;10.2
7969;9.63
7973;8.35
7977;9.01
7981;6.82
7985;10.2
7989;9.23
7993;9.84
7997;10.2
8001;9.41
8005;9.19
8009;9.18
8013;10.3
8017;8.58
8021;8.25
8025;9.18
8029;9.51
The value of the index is 0.02 mag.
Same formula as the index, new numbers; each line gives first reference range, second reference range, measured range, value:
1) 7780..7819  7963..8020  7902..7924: 0.180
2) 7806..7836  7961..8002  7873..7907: 0.086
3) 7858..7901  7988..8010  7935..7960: 0.119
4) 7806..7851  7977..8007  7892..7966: 0.147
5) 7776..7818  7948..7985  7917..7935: 0.187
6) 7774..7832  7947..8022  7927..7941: 0.253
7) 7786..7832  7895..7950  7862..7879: -0.088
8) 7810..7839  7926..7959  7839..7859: 0.041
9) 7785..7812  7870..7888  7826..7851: -0.069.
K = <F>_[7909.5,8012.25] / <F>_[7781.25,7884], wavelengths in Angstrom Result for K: 0.9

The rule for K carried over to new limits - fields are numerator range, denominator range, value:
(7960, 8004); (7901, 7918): 1.12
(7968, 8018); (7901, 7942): 1.17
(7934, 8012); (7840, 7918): 0.97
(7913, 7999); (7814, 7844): 0.82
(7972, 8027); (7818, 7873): 0.90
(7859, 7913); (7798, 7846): 0.91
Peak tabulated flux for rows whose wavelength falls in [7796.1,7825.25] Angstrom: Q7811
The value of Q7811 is 13.3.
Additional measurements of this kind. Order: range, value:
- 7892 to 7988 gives 10.2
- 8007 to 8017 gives 10.3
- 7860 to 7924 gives 11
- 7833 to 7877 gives 11.5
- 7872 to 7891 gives 10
